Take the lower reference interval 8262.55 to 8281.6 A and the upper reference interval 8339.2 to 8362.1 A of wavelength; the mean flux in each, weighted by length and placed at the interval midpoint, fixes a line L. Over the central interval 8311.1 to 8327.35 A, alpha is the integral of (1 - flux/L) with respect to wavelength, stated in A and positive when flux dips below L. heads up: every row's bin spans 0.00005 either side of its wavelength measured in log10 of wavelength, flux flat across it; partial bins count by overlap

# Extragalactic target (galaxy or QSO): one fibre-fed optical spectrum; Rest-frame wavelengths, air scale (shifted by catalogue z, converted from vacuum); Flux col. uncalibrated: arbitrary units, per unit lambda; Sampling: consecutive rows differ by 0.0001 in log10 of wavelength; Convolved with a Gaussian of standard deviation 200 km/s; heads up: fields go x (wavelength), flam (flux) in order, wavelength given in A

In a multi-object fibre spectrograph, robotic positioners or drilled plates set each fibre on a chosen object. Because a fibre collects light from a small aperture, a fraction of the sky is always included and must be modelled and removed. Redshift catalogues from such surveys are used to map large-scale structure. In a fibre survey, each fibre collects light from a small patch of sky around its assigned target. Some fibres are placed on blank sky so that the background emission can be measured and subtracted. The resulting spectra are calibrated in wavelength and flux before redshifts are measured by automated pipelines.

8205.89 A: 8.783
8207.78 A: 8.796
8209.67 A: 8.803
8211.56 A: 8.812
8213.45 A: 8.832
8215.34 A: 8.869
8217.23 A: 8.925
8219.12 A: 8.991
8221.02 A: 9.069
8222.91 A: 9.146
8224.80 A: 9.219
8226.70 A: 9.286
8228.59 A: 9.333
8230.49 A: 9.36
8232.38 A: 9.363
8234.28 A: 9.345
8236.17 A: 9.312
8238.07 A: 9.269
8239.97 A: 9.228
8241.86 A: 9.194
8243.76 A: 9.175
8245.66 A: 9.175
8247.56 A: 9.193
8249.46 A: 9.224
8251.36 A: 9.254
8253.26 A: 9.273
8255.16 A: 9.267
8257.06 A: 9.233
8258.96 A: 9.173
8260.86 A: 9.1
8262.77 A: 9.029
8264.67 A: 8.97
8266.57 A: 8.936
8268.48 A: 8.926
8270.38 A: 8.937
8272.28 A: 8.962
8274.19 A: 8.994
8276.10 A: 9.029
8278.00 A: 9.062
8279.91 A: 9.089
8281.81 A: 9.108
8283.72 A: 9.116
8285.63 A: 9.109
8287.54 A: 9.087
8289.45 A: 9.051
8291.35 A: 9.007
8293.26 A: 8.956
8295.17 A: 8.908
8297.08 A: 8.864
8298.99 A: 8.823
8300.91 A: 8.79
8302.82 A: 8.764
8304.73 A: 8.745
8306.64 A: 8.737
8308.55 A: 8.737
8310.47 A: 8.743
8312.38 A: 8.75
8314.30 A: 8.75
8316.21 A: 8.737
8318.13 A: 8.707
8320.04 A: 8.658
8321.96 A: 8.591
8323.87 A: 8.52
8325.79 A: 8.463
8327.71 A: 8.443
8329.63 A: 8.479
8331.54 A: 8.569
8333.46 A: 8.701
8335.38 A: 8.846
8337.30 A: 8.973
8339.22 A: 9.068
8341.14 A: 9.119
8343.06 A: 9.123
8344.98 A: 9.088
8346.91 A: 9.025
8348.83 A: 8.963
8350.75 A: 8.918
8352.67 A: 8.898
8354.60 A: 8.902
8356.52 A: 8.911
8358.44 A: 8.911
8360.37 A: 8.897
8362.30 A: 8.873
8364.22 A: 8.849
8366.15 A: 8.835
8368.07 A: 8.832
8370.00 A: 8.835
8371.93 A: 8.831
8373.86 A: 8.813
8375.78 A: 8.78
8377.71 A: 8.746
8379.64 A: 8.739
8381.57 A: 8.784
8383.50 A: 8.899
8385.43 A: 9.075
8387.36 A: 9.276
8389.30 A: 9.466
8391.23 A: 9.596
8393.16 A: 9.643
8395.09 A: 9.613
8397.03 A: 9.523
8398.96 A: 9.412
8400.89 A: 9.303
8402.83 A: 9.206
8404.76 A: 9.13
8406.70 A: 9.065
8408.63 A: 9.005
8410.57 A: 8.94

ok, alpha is 0.62 A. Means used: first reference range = 9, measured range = 8.64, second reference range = 8.98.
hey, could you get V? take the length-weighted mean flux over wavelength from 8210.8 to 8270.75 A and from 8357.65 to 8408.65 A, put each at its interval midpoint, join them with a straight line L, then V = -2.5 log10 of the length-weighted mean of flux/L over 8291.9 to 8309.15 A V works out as 0.04 mag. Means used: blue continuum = 9.14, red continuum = 9.07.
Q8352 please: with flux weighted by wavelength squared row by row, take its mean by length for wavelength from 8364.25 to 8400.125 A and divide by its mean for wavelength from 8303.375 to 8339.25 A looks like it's 1.1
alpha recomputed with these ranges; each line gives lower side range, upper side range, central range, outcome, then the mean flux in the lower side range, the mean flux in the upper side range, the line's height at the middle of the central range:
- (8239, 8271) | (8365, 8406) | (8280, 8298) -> 0.2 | 9.14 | 9.11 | 9.13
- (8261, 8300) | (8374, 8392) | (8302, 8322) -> 0.6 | 9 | 9.02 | 9.01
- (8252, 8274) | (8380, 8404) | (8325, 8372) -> 1.9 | 9.07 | 9.3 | 9.22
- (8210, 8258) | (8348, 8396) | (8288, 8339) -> 1.8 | 9.17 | 9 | 9.07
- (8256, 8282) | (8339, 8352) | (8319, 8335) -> 0.8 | 9.04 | 9.04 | 9.04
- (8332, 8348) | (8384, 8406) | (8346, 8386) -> 1.3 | 8.98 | 9.37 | 9.16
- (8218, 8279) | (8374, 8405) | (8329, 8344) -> 0.5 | 9.16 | 9.19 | 9.18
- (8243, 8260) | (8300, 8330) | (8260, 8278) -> 0.2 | 9.22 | 8.67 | 9.07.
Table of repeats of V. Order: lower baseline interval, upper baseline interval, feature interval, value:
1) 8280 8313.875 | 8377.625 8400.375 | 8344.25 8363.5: 0.02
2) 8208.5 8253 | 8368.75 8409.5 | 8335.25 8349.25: 0.01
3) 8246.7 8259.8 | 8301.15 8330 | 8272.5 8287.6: -0.01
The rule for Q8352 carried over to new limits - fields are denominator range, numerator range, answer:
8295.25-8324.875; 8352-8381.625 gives 1.03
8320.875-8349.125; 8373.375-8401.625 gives 1.06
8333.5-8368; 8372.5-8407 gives 1.03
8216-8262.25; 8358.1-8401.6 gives 1.02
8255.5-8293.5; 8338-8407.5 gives 1.02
